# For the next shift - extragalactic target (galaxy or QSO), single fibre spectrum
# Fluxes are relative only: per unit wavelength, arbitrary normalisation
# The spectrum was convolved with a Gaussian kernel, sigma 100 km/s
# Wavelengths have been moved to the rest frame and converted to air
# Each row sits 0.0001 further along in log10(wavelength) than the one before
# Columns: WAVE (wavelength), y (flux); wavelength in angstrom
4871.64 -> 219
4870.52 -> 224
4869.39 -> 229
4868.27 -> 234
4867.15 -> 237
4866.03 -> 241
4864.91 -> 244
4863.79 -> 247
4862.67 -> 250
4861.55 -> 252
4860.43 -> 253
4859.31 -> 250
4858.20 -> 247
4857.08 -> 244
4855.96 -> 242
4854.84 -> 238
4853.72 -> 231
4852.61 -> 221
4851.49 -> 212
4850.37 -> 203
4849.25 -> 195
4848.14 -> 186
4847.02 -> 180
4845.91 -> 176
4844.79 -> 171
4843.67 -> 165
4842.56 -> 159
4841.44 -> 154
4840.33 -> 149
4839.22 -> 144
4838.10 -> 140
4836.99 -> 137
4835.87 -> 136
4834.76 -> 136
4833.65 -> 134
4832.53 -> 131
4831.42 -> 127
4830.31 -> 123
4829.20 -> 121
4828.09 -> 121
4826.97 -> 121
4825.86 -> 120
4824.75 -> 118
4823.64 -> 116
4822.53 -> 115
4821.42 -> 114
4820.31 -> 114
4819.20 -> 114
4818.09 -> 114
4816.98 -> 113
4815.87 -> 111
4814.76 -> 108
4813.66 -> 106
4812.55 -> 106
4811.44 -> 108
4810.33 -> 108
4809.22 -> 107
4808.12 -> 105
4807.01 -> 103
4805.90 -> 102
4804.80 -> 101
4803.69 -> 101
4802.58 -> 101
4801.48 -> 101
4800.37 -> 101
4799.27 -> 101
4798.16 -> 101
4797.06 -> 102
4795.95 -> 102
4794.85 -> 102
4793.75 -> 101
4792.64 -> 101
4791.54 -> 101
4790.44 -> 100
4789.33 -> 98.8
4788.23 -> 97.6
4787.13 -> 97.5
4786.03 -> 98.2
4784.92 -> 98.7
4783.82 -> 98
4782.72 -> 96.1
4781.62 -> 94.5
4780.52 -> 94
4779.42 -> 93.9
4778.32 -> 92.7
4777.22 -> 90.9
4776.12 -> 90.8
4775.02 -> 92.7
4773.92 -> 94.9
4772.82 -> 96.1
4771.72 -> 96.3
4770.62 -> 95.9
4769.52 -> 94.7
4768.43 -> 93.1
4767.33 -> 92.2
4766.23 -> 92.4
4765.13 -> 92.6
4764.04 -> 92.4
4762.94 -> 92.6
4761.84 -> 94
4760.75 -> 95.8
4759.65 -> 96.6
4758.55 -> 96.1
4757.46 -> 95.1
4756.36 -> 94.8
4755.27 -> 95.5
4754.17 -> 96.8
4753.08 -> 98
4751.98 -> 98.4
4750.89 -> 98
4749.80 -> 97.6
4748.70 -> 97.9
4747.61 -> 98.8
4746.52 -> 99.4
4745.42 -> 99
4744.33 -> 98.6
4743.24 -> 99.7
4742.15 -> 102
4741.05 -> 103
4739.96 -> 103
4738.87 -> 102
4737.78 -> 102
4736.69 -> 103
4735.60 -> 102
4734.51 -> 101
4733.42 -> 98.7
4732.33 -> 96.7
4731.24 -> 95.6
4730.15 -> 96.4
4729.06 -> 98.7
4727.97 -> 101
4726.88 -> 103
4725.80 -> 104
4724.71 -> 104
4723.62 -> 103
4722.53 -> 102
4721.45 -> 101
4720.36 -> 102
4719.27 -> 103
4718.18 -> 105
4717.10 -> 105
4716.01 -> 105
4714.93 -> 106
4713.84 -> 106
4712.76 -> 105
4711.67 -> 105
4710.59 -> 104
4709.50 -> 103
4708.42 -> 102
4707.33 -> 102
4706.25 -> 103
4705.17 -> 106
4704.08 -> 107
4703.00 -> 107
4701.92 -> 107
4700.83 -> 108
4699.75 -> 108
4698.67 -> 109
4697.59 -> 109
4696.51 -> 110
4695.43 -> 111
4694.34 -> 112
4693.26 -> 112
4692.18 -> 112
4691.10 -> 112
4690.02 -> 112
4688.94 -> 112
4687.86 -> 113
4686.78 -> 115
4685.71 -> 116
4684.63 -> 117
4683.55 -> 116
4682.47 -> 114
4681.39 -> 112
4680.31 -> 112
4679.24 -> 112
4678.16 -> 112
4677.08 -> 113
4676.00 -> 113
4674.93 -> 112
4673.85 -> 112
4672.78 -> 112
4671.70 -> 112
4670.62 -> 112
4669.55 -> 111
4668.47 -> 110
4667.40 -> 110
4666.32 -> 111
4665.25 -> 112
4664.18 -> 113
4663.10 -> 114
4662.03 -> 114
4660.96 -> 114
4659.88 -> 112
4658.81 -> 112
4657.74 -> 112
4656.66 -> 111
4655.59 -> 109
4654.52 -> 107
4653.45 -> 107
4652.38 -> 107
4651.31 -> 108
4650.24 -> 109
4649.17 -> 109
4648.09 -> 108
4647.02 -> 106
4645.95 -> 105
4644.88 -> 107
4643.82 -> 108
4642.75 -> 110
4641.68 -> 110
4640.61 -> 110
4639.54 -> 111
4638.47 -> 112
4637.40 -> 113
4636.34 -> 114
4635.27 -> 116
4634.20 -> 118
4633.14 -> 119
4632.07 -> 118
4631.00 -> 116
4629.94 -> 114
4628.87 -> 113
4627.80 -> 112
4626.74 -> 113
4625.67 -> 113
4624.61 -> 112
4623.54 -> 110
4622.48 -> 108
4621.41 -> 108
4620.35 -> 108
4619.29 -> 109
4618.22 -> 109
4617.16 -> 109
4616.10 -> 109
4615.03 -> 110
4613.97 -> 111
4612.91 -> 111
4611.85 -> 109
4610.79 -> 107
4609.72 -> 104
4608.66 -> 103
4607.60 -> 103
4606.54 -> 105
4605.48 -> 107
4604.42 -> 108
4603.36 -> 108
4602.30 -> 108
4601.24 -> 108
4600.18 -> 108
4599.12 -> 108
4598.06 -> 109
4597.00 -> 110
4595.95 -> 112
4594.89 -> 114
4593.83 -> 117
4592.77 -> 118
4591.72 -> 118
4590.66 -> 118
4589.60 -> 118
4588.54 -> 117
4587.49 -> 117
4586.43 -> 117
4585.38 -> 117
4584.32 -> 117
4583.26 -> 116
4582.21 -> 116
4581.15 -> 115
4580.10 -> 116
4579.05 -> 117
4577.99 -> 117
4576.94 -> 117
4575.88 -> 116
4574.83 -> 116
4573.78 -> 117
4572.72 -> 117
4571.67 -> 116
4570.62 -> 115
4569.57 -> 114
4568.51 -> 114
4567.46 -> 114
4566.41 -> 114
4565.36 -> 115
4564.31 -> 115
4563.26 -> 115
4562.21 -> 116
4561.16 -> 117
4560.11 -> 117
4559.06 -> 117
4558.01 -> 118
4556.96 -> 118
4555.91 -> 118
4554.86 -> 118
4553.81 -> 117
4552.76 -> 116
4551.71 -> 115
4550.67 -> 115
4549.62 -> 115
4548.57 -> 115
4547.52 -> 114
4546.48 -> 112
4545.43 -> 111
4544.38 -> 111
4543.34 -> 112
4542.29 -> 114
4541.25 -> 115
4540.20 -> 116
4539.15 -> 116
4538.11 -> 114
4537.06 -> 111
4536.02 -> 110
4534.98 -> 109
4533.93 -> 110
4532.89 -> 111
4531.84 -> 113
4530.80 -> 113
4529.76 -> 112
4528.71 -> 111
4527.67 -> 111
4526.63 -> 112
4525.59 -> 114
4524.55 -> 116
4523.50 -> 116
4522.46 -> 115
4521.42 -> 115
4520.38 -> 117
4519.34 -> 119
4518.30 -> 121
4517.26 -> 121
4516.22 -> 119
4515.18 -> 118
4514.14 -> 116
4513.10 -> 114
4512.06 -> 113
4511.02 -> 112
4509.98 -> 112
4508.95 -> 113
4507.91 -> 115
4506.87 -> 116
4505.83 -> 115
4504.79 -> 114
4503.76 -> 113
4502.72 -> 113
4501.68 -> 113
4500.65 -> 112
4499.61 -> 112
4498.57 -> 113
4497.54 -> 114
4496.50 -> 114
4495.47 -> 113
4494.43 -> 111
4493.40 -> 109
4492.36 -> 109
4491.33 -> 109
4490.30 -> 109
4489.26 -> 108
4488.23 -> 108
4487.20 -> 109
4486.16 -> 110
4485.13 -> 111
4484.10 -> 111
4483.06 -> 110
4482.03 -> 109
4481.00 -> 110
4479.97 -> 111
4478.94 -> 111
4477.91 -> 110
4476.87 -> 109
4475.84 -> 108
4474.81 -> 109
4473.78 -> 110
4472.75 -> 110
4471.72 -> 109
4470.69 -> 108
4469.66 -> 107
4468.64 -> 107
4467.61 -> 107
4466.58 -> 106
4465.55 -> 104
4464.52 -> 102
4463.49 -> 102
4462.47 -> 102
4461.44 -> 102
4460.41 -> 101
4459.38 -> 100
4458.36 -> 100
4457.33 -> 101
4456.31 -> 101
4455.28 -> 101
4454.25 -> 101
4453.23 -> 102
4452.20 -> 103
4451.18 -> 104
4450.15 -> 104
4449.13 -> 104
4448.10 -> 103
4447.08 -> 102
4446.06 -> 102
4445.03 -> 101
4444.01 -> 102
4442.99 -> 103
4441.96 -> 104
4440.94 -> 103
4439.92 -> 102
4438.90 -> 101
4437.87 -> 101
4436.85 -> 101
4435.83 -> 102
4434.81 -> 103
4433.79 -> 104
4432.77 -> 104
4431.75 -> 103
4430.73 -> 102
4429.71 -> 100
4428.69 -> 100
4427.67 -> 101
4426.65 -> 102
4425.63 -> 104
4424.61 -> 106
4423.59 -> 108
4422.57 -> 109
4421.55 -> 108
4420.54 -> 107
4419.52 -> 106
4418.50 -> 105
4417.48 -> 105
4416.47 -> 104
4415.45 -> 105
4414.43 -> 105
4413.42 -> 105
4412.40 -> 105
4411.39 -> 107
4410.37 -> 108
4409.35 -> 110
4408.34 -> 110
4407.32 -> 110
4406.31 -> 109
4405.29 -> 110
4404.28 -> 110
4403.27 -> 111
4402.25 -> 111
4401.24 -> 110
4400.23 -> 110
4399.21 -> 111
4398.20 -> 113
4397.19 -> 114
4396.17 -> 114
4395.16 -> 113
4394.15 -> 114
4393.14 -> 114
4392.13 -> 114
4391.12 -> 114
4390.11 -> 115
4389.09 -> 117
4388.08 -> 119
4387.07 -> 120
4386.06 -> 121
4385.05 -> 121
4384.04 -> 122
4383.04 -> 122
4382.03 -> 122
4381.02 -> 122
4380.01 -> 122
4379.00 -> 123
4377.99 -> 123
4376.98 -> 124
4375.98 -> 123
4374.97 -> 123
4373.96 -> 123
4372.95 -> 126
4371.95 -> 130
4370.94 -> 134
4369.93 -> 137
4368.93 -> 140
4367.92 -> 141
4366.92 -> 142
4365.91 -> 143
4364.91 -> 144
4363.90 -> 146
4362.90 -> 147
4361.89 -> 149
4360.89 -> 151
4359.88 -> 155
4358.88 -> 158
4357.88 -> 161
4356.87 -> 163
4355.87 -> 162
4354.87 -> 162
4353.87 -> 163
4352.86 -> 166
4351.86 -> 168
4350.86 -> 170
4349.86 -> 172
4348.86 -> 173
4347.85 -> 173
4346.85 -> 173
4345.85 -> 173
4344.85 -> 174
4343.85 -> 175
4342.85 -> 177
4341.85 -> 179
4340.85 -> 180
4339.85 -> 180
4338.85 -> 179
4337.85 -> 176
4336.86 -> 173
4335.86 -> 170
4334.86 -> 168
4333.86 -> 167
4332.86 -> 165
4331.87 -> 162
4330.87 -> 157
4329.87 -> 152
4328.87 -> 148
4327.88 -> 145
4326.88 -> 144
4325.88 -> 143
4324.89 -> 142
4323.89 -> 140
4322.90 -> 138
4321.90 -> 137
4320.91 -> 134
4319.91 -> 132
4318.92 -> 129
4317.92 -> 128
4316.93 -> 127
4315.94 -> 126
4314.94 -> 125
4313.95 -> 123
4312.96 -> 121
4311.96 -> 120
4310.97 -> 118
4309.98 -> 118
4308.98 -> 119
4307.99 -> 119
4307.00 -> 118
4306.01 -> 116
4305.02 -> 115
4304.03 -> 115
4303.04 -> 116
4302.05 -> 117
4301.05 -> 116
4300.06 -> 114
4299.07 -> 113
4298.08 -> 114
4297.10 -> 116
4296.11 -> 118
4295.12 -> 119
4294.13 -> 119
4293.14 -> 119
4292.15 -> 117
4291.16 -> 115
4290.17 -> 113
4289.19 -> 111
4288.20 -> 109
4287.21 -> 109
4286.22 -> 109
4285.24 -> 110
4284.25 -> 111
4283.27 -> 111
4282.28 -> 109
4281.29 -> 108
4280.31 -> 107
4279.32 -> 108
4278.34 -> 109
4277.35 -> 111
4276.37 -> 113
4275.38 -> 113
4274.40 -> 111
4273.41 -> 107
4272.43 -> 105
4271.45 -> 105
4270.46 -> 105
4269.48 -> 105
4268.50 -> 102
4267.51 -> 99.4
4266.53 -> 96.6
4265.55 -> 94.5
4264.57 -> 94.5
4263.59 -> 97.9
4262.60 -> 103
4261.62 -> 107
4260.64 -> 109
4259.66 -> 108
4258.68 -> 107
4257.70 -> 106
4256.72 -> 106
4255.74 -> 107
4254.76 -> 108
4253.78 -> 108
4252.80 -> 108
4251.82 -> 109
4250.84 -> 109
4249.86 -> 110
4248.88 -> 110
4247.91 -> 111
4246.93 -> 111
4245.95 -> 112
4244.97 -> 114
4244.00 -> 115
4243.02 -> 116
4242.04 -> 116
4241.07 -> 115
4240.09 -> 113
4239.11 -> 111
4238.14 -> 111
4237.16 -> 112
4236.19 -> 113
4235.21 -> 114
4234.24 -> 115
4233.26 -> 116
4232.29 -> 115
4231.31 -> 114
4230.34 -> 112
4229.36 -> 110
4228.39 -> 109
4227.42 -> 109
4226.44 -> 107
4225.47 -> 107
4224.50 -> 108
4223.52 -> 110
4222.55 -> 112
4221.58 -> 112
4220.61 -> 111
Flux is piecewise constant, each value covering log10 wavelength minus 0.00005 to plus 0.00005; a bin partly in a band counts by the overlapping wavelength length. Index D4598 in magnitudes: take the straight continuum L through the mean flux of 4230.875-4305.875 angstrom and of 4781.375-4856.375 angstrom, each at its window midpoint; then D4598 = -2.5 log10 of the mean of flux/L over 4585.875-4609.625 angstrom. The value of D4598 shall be 0.094 mag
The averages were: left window 110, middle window 111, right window 129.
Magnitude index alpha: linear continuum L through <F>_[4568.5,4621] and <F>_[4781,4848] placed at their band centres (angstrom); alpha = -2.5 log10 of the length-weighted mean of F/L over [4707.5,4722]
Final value 0.11 mag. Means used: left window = 112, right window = 118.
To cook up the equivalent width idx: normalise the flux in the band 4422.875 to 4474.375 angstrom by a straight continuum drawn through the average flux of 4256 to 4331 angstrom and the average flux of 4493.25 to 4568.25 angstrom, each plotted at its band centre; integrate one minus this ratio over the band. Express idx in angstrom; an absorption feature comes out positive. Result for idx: 5.3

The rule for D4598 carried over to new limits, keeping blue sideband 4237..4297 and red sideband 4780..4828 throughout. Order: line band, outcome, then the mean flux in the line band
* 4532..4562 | -0.07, 114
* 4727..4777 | 0.09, 97.1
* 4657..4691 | -0.07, 113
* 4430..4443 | 0.06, 102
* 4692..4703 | -0.04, 110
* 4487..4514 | -0.05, 112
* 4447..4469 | 0.05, 103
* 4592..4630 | -0.03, 110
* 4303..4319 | -0.11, 121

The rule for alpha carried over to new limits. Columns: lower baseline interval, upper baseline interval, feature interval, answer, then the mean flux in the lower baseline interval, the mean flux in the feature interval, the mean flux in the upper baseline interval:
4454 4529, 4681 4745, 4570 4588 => -0.08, 110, 116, 106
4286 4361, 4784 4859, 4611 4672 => 0.23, 142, 111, 134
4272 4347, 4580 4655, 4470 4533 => 0.06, 132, 112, 111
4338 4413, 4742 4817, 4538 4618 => 0.04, 136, 114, 98.6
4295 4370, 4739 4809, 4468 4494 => 0.18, 146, 109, 97.7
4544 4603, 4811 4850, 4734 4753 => 0.26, 115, 100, 134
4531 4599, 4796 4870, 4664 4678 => 0.17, 115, 112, 156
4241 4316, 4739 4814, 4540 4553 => -0.09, 111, 114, 98.3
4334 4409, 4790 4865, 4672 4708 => 0.28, 140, 111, 146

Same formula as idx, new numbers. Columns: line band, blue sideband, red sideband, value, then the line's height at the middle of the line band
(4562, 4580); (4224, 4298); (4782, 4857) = 0.8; 121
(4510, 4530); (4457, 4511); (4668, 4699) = -1.0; 110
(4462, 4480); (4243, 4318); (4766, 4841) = 0.5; 110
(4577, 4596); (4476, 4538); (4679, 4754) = -1.2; 110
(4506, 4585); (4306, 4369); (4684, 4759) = 6.5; 125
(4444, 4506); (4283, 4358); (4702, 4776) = 8.8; 125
